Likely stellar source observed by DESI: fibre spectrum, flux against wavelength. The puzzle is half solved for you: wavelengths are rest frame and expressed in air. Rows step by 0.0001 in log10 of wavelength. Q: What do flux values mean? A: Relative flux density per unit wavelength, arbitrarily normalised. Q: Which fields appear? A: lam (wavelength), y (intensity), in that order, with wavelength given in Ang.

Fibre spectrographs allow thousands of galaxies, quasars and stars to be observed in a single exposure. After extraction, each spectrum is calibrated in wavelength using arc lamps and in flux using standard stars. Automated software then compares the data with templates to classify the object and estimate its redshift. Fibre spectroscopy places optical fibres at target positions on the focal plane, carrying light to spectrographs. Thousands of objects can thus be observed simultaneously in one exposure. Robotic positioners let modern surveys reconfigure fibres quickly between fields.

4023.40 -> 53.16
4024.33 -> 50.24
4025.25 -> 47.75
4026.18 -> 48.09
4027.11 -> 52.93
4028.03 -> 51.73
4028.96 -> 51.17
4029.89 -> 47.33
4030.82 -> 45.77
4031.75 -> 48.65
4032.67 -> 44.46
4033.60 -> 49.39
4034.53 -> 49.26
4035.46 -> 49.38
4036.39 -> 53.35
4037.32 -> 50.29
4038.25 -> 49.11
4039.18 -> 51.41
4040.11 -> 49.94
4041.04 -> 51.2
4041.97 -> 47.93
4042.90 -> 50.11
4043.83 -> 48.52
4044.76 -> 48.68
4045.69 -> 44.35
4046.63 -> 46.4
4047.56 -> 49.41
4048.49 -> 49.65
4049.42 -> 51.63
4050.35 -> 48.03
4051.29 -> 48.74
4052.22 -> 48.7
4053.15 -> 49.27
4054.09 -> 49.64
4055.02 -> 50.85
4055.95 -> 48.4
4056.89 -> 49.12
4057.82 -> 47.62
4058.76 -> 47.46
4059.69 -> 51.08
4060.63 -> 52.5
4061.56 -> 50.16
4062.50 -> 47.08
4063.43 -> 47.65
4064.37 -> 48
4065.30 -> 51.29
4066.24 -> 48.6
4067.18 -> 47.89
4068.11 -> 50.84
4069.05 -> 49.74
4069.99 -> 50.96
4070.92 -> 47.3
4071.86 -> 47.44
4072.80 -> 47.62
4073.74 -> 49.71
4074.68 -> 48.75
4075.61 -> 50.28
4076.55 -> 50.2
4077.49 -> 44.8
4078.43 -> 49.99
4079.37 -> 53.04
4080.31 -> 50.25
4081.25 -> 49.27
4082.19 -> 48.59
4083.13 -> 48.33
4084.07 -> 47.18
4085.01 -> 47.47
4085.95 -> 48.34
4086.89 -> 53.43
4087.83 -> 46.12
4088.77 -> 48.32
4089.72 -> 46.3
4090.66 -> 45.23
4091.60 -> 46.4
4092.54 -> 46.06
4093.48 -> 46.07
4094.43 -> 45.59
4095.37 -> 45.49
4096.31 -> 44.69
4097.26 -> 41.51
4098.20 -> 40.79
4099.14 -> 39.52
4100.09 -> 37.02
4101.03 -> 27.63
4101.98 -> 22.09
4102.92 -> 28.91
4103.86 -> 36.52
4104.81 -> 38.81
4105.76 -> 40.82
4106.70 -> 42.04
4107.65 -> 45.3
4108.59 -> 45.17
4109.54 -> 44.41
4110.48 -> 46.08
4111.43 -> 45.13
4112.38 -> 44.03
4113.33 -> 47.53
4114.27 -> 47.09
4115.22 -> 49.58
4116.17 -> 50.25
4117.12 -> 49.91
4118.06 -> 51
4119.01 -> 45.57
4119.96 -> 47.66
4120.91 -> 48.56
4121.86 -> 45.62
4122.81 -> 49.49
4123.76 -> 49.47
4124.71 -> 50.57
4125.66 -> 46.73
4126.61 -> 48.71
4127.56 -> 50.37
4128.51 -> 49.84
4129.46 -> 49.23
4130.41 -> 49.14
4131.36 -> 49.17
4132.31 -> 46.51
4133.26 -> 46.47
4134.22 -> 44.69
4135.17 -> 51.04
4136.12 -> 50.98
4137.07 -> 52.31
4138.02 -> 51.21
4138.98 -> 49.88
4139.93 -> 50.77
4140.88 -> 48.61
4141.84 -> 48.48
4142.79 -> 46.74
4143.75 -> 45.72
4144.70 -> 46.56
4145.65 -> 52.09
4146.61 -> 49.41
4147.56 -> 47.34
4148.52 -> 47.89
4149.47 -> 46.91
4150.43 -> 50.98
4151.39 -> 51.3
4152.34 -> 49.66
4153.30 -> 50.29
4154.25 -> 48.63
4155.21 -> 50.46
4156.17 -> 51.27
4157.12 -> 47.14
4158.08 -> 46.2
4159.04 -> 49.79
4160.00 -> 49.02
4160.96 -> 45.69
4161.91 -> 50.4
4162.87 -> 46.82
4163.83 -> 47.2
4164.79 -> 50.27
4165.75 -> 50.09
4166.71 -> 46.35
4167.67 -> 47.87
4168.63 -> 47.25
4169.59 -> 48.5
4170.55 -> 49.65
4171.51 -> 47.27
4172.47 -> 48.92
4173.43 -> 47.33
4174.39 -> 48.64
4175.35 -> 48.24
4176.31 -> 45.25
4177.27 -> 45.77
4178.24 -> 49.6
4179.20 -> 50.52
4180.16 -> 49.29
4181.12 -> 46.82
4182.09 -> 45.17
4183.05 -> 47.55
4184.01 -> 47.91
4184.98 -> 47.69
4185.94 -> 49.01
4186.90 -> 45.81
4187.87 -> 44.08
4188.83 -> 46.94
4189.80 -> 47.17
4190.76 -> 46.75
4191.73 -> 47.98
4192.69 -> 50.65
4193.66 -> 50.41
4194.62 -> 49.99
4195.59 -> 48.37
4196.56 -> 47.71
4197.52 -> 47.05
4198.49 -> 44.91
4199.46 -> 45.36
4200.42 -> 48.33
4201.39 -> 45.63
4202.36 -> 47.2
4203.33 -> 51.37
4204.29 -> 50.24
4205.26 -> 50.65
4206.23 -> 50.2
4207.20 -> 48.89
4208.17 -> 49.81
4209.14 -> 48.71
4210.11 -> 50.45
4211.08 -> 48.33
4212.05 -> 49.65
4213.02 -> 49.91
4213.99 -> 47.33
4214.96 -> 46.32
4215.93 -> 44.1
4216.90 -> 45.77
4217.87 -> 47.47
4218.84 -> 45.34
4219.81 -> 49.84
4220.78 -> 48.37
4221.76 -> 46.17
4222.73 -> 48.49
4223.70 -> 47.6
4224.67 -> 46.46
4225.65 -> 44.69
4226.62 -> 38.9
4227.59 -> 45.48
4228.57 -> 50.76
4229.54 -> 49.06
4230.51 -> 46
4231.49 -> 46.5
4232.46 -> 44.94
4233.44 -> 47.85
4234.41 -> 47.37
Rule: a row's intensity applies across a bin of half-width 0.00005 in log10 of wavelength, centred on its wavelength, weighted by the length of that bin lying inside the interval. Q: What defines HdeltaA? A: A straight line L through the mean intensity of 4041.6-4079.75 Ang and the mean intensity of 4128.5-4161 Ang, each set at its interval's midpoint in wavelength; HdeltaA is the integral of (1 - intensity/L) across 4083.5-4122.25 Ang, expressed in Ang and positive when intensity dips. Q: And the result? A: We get 3.9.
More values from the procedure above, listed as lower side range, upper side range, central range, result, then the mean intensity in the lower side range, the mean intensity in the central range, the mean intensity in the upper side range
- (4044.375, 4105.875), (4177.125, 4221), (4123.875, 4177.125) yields -1.4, 46.5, 48.7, 48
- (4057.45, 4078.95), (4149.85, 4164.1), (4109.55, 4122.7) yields 0.4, 49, 47.5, 49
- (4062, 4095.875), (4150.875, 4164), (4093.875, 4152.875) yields 3.2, 48.3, 46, 48.9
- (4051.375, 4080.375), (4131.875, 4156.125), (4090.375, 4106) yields 3.1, 49.2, 39.5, 49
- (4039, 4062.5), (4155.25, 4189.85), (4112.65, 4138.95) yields -0.2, 49.2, 48.8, 47.9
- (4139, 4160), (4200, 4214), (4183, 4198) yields 0.4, 48.9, 47.8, 49.2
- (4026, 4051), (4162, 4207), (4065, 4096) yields 0.3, 49.2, 48.4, 48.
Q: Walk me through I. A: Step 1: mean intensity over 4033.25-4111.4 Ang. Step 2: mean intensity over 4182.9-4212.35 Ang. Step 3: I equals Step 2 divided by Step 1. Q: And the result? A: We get 1.03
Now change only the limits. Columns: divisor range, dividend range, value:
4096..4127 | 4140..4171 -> 1.12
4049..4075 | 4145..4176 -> 0.99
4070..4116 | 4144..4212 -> 1.08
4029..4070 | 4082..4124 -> 0.90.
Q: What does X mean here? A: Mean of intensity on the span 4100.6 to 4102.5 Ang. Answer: 24.9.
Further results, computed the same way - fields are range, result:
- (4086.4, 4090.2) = 48.5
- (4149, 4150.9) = 48.8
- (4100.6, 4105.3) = 30.8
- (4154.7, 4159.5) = 48.9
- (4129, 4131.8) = 49.2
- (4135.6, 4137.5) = 51.7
